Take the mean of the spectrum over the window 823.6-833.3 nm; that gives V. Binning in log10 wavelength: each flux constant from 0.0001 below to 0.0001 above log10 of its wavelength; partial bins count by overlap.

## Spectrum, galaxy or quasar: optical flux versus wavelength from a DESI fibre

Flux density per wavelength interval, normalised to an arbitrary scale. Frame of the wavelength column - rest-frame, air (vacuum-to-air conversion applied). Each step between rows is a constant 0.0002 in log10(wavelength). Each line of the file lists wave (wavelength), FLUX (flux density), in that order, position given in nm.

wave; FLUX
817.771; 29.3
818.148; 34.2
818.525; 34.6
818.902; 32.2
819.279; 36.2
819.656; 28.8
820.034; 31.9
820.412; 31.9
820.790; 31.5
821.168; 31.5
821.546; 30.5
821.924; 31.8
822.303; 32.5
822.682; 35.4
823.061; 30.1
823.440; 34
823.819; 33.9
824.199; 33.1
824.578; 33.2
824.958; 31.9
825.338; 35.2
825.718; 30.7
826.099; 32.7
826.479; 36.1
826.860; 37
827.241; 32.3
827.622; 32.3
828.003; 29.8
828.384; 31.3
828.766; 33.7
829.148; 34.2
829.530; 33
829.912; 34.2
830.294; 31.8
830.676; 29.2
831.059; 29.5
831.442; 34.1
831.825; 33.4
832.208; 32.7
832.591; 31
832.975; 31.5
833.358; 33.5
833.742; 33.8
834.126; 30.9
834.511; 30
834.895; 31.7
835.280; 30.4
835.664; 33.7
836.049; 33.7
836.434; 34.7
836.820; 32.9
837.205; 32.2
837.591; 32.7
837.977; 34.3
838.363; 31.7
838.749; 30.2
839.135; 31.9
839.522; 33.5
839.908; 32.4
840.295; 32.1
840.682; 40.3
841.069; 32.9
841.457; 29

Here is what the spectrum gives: 32.7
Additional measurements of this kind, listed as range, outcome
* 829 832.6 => 32.4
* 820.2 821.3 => 31.6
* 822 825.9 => 33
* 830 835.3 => 31.8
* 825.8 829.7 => 33.2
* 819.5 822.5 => 31.3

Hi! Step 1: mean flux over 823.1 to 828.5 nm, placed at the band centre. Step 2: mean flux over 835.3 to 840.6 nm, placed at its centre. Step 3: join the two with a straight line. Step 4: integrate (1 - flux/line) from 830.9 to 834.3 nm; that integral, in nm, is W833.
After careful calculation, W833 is 0.07 nm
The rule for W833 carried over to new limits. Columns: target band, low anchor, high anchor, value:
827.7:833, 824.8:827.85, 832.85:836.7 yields 0.14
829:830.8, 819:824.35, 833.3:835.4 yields -0.04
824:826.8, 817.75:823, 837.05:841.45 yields -0.08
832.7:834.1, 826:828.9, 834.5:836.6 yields 0.01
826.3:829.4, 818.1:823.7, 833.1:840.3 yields -0.08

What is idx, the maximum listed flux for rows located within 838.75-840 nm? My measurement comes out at 33.5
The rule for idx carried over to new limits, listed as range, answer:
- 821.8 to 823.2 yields 35.4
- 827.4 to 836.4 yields 34.2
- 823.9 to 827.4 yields 37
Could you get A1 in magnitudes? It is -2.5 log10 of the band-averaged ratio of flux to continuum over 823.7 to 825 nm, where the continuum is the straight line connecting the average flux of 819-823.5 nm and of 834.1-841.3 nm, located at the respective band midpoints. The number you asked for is -0.03 mag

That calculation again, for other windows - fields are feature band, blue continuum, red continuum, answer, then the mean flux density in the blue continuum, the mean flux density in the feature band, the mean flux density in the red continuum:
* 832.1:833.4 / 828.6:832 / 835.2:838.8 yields 0.022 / 32.6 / 32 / 32.8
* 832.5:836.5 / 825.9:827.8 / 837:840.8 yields 0.039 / 34.1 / 32.2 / 33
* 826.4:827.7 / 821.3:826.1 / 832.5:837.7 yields -0.061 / 32.7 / 34.5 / 32.4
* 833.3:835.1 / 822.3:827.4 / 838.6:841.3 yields 0.051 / 33.5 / 31.8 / 33.3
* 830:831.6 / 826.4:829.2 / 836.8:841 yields 0.063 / 33.2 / 31.3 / 33.1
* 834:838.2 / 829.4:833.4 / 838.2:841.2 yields 0.007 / 32.1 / 32.5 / 33.2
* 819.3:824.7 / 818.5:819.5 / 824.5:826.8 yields 0.052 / 34.1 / 32.3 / 33.5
